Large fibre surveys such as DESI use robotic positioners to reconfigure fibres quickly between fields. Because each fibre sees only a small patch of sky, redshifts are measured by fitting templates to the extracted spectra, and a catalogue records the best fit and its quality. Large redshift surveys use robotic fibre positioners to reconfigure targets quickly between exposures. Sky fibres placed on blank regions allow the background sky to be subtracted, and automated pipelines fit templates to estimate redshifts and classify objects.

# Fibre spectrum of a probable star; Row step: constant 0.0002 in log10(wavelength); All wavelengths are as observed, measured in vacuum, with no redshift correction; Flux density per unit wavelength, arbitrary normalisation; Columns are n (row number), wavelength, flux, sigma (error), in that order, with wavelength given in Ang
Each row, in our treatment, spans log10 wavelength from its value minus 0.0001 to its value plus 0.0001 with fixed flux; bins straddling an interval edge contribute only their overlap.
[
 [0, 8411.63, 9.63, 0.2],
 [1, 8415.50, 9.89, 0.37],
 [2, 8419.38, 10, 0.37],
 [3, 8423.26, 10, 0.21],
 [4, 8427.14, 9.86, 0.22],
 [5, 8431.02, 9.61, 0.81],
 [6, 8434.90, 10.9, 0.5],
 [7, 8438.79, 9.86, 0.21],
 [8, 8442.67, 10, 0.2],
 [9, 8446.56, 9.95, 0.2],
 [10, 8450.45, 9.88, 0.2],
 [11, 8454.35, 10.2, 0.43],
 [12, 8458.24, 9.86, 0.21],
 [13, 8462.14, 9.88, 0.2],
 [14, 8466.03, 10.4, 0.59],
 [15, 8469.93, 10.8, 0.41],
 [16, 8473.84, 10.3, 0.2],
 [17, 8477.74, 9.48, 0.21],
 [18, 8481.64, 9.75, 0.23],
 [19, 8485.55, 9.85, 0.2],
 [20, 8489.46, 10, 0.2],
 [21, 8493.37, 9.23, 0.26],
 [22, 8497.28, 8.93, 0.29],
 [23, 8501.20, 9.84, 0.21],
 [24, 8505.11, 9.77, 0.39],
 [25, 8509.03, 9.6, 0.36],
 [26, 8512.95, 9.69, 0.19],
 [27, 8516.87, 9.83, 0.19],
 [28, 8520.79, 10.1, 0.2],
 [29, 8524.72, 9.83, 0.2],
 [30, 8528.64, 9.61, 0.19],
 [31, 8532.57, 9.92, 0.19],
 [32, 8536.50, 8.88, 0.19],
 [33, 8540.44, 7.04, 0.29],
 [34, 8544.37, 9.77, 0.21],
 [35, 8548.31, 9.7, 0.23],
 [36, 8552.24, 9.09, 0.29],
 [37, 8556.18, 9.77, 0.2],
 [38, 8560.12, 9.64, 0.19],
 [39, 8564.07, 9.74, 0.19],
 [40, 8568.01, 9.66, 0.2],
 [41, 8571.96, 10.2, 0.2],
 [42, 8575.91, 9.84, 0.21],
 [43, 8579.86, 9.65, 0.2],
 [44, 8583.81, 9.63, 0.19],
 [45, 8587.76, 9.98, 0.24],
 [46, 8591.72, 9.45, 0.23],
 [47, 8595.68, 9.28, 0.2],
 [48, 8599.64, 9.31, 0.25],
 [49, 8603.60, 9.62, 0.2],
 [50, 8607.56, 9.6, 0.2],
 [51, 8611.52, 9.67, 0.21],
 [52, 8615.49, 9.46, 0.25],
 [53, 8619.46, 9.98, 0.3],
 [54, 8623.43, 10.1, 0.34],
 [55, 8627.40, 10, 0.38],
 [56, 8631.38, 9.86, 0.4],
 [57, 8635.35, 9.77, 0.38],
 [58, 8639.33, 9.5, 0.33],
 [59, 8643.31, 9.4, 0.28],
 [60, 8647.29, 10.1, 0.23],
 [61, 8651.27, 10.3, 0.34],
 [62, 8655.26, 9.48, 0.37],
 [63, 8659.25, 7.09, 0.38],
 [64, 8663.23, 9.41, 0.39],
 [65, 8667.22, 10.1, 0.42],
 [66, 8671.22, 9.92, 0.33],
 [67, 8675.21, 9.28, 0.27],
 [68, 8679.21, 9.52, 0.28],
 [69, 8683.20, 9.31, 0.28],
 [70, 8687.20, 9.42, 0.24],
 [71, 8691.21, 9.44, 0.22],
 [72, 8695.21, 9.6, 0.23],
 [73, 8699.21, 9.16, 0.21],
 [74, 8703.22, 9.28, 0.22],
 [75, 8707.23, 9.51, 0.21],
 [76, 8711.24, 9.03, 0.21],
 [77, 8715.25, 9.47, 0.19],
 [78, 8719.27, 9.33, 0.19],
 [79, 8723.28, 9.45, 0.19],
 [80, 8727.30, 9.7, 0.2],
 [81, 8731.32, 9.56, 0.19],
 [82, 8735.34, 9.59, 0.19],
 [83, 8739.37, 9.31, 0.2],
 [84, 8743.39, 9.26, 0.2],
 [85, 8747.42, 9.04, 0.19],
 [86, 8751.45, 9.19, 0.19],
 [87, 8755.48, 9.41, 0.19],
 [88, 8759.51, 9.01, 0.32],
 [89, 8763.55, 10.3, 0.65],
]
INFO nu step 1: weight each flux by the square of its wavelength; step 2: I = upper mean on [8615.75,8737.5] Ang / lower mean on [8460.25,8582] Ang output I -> 1.0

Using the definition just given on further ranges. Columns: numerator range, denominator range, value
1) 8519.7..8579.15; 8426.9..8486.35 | 0.97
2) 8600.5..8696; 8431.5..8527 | 1.01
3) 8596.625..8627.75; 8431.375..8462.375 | 1.00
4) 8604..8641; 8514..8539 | 1.04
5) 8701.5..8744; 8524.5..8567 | 1.05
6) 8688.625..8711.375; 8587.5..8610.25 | 1.01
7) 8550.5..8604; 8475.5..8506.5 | 1.02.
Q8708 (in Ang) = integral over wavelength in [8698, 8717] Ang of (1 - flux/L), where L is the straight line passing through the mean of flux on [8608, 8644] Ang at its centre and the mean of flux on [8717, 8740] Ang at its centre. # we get 0.5 Ang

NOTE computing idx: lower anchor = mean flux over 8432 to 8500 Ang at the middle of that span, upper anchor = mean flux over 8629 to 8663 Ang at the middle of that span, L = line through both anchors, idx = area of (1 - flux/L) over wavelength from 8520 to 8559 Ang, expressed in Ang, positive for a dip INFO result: 1.6 Ang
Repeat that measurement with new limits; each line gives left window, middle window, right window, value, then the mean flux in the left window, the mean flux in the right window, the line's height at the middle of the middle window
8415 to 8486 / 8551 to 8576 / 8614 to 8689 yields 0.2 Ang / 10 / 9.58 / 9.78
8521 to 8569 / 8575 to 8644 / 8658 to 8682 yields -2.4 Ang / 9.41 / 9.29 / 9.35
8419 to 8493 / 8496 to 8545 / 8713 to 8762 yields 2.1 Ang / 10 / 9.37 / 9.87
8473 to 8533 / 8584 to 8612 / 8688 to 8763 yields 0.0 Ang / 9.72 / 9.37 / 9.57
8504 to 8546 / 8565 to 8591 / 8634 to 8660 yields -0.9 Ang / 9.45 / 9.47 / 9.46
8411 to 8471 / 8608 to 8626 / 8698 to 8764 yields -0.3 Ang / 10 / 9.37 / 9.63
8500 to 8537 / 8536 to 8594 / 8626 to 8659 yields 1.3 Ang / 9.74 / 9.65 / 9.71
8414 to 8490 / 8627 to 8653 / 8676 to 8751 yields -0.7 Ang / 10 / 9.38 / 9.56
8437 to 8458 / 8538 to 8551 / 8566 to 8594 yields 1.3 Ang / 9.97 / 9.77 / 9.82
